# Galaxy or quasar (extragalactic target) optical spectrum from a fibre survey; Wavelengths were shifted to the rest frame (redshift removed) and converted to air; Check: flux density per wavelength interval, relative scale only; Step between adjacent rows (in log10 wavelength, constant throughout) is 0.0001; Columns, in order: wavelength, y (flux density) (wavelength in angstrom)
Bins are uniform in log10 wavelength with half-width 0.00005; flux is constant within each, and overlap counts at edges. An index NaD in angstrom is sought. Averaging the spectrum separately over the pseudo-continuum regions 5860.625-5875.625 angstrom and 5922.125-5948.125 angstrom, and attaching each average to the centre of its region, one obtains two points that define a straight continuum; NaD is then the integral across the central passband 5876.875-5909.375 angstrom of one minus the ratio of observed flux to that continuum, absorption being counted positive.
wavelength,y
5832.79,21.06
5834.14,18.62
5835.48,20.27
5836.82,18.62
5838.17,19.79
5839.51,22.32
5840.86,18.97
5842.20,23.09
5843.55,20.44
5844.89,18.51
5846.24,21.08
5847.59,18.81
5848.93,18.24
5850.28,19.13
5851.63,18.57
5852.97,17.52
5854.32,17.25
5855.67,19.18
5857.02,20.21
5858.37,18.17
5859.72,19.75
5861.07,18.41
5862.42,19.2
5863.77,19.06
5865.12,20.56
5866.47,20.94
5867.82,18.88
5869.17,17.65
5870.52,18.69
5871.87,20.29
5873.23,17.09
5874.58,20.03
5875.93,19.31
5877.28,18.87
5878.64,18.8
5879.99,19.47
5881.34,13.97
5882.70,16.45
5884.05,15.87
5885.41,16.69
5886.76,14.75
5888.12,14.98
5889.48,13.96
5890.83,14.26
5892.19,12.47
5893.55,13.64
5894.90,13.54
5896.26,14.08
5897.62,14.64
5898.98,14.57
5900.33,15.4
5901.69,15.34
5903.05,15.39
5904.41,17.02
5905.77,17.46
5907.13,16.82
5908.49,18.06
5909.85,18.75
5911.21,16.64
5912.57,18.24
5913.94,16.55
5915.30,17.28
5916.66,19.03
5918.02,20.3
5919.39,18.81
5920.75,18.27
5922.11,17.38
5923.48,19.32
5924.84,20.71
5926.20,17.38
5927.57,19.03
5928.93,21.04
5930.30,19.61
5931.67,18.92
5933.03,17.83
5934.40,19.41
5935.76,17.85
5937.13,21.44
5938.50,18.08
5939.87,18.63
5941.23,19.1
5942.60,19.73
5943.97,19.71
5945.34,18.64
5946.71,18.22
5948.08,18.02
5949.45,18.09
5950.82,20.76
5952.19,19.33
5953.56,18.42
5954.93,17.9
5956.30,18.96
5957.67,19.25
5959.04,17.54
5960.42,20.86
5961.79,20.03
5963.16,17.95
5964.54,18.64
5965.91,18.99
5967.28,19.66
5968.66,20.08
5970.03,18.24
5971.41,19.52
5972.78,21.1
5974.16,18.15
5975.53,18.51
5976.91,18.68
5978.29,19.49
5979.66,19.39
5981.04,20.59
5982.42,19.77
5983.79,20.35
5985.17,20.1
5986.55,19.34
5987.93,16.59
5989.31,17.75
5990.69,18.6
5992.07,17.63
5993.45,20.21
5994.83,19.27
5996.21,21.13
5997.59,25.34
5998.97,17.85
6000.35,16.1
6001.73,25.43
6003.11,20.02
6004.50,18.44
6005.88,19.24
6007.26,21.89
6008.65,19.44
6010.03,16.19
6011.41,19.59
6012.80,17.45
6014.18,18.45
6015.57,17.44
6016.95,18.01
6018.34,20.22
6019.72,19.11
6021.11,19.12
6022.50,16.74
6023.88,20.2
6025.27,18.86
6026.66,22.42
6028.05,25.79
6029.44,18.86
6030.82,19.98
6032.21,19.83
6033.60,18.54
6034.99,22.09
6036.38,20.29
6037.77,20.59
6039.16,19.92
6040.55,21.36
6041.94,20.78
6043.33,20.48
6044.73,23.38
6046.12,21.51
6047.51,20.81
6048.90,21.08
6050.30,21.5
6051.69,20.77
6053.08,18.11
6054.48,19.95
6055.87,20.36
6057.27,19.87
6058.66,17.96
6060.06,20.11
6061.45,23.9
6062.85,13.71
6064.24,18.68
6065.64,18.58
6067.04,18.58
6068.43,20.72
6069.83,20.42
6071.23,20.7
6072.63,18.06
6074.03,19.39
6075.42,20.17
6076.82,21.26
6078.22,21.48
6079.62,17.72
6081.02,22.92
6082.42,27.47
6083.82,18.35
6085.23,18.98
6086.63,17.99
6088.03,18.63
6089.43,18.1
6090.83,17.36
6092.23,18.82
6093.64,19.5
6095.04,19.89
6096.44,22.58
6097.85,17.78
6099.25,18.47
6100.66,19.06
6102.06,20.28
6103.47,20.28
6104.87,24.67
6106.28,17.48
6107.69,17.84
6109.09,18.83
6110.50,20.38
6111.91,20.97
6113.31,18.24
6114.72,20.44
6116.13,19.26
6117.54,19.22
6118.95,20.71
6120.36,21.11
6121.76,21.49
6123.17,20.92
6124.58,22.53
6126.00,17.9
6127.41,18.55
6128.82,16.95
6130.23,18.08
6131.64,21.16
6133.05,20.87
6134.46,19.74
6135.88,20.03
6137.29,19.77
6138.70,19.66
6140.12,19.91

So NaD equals 5.9 angstrom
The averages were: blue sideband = 19.2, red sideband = 19.1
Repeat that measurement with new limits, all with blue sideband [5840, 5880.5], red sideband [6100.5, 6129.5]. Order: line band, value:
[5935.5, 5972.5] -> 0.8 angstrom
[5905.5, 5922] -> 1.1 angstrom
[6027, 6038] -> -0.6 angstrom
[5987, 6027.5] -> 0.6 angstrom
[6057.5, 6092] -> 0.3 angstrom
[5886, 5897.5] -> 3.1 angstrom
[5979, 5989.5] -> 0.1 angstrom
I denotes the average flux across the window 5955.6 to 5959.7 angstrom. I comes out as 18.6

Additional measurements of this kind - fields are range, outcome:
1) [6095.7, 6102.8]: 19.6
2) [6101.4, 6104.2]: 20.3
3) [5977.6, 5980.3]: 19.5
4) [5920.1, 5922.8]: 17.8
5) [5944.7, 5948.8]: 18.3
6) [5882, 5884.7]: 16.1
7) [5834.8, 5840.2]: 20.2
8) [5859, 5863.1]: 19.1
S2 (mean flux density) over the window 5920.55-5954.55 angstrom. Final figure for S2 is 19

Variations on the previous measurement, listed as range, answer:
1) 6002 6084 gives 20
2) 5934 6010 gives 19.3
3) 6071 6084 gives 20.9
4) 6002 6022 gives 19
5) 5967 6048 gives 19.8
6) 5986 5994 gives 18.3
